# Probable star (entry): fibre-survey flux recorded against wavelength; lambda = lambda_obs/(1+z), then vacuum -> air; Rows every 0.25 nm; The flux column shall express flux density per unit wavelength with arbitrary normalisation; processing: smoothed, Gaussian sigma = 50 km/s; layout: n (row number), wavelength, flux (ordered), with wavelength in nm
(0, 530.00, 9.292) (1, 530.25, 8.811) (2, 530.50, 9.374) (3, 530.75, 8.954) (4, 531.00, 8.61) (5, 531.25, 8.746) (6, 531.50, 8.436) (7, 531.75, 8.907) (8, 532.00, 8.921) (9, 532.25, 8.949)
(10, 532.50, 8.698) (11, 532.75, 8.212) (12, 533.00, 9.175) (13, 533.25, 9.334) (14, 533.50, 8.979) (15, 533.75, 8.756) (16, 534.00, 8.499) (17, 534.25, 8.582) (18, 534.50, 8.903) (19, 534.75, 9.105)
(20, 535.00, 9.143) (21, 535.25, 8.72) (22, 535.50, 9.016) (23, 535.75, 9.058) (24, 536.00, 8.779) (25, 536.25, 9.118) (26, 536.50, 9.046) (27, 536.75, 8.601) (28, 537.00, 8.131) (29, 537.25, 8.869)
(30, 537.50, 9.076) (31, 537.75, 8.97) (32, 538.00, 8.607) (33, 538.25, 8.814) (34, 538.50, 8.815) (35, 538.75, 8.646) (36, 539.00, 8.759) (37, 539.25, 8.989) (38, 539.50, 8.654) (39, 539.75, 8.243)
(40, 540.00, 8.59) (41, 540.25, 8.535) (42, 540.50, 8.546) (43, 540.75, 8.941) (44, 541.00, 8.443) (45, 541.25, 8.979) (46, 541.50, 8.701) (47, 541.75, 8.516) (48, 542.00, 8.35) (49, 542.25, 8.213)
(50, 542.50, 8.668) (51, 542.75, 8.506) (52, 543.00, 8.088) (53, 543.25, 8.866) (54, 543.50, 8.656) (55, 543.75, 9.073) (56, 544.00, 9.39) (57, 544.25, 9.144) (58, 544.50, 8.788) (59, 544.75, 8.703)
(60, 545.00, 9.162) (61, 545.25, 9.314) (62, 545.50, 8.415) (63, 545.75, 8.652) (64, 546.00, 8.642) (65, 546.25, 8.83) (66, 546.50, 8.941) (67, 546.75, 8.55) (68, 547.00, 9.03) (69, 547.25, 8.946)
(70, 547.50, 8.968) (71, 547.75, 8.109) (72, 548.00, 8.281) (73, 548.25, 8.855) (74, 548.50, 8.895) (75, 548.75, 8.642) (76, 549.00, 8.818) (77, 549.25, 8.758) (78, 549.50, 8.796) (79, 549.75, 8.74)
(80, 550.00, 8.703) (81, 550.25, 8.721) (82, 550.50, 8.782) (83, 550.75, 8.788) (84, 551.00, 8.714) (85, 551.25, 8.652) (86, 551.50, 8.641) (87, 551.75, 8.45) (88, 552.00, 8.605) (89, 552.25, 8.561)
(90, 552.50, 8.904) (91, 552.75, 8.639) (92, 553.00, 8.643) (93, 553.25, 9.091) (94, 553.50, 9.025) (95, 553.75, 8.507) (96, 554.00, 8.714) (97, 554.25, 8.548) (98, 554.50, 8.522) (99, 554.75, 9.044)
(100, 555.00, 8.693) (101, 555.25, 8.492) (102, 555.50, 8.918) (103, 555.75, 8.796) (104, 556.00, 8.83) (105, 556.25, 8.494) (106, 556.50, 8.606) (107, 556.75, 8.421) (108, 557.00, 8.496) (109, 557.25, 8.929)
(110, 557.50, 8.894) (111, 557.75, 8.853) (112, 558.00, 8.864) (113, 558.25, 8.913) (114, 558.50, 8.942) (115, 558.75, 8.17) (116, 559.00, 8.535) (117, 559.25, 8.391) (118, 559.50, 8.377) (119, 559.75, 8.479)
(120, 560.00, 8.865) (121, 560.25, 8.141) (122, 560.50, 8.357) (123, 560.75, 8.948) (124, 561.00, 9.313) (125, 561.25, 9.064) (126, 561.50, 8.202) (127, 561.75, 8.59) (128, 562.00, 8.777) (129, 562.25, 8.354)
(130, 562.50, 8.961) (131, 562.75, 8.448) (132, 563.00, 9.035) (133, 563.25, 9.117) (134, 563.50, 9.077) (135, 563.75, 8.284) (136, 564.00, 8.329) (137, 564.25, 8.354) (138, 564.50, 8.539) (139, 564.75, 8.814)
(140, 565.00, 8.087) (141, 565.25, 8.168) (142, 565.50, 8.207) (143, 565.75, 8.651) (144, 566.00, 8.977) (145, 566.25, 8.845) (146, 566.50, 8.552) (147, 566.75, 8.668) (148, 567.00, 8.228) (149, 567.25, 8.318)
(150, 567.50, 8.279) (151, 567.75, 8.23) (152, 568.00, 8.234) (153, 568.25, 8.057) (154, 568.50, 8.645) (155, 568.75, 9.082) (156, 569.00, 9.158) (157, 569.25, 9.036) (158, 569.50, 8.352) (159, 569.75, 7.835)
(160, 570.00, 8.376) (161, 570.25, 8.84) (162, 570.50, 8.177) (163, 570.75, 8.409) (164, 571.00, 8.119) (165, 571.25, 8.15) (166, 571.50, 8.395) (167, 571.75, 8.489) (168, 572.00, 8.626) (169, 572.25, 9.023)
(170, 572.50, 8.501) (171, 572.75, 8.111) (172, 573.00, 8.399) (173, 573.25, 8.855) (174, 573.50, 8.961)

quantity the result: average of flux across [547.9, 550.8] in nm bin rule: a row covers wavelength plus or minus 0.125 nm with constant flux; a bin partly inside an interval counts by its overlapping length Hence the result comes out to 8.73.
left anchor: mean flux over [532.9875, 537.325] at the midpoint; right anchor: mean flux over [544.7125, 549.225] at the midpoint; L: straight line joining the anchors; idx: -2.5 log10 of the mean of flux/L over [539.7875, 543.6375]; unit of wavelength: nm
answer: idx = 0.031 mag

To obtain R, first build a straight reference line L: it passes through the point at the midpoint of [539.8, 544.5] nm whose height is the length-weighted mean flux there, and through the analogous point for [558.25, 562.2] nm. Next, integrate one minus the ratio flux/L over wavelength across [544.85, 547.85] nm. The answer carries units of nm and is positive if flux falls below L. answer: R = -0.05 nm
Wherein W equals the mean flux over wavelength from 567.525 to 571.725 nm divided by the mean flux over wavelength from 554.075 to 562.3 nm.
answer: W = 1.0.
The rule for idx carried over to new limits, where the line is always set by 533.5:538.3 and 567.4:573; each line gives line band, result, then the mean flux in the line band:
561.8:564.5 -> -0.02 mag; 8.67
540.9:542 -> 0.02 mag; 8.63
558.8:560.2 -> 0.01 mag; 8.49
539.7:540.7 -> 0.03 mag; 8.53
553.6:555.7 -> -0.01 mag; 8.69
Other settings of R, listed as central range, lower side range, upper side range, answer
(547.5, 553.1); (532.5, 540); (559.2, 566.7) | 0.020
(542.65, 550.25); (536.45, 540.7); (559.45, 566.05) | -0.093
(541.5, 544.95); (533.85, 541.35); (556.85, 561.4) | 0.020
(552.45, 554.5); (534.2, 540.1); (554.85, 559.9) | -0.013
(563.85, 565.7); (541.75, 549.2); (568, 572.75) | 0.040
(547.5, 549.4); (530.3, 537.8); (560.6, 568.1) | 0.017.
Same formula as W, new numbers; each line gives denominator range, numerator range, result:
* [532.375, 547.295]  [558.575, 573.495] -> 0.97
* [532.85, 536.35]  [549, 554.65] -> 0.97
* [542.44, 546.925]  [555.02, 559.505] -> 0.98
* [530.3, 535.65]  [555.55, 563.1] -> 0.98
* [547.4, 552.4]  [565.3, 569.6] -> 0.99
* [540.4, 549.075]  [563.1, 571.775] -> 0.97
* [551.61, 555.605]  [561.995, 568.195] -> 0.98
